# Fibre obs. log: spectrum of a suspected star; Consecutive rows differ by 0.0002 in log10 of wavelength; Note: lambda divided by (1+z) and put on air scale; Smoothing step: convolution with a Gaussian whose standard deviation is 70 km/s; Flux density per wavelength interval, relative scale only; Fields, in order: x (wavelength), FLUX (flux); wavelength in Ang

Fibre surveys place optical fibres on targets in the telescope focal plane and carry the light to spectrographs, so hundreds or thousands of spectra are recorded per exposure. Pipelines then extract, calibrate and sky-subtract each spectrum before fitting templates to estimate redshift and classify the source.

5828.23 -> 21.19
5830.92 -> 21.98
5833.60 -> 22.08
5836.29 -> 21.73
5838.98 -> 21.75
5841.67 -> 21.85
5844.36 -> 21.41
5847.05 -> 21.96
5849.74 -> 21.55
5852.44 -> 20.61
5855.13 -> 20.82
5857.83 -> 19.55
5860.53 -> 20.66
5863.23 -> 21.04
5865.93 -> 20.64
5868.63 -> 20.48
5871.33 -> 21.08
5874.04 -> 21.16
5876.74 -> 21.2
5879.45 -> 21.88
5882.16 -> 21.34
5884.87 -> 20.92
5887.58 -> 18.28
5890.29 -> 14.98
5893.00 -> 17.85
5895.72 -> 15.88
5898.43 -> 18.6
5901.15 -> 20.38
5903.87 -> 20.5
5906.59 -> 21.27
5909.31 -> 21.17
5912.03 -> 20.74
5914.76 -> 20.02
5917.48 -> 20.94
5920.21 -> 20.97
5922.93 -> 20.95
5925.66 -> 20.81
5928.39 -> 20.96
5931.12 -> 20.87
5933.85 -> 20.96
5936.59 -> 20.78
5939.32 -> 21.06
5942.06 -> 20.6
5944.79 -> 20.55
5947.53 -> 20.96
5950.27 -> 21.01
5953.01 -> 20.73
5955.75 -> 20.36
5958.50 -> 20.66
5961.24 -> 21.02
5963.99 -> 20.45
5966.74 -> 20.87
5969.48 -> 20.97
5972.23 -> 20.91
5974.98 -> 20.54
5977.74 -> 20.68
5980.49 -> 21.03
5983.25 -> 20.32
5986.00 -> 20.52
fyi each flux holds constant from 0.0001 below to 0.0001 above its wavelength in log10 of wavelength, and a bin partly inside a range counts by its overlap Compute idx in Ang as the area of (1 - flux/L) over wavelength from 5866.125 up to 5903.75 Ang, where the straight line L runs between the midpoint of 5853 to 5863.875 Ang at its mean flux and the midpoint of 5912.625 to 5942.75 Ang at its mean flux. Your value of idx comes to 1.8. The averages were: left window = 20.5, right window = 20.8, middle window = 19.6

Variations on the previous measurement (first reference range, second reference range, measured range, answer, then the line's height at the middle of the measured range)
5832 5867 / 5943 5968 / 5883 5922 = 2.72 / 21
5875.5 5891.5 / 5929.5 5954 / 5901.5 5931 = -0.63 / 20.4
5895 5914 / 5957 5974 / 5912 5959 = -0.94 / 20.4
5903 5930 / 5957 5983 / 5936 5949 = 0.01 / 20.8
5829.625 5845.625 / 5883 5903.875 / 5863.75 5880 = -1.11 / 19.7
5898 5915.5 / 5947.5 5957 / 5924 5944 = -0.21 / 20.6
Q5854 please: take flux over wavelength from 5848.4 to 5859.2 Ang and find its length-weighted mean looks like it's 20.6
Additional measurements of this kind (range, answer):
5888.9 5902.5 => 17.5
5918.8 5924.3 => 21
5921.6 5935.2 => 20.9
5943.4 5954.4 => 20.8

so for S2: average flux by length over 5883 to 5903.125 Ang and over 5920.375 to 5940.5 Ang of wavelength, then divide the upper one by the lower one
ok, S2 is 1.14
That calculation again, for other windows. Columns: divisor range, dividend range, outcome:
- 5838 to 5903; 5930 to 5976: 1.03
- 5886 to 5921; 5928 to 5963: 1.08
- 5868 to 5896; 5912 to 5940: 1.06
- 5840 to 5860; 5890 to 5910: 0.90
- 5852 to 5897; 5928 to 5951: 1.05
